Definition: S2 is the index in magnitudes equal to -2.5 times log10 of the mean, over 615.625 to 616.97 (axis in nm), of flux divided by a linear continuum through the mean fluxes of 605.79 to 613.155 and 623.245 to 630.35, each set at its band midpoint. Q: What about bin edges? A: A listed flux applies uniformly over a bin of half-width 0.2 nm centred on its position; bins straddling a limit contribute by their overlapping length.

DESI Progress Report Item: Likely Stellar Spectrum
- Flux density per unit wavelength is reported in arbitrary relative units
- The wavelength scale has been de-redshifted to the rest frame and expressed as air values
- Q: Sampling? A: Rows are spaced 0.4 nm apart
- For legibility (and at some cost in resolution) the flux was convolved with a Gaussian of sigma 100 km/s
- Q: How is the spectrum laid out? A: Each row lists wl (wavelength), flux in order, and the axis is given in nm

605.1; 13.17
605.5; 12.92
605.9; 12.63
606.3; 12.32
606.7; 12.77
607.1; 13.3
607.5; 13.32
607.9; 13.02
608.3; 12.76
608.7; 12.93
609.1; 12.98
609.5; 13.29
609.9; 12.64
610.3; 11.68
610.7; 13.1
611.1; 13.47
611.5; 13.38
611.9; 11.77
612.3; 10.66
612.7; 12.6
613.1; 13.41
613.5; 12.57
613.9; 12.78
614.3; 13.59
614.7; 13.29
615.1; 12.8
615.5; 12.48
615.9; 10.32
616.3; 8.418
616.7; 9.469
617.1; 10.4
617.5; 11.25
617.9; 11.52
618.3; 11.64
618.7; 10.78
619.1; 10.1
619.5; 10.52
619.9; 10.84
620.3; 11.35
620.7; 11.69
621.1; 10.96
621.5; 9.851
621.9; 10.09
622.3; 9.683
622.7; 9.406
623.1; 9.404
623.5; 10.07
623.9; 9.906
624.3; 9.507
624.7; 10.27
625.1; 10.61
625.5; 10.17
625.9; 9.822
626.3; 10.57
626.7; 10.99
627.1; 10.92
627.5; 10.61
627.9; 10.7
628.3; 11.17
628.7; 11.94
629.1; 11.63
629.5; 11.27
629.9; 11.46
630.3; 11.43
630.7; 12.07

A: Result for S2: 0.23 mag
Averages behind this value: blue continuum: 12.7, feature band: 9.63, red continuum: 10.7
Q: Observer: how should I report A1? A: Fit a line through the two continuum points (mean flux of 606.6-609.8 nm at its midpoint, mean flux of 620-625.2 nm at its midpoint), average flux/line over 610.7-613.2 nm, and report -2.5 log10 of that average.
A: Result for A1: -0.02 mag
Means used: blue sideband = 13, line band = 12.6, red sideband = 10.2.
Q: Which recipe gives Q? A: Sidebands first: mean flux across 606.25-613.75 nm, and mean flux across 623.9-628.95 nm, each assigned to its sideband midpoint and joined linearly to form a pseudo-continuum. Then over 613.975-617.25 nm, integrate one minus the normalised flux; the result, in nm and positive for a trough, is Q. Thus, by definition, 0.17 nm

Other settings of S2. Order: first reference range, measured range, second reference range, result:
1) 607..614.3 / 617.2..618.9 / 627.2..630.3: 0.08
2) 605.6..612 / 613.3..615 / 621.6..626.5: -0.11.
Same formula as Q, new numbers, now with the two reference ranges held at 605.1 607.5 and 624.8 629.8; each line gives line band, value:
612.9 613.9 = -0.06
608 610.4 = -0.03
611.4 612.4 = 0.03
